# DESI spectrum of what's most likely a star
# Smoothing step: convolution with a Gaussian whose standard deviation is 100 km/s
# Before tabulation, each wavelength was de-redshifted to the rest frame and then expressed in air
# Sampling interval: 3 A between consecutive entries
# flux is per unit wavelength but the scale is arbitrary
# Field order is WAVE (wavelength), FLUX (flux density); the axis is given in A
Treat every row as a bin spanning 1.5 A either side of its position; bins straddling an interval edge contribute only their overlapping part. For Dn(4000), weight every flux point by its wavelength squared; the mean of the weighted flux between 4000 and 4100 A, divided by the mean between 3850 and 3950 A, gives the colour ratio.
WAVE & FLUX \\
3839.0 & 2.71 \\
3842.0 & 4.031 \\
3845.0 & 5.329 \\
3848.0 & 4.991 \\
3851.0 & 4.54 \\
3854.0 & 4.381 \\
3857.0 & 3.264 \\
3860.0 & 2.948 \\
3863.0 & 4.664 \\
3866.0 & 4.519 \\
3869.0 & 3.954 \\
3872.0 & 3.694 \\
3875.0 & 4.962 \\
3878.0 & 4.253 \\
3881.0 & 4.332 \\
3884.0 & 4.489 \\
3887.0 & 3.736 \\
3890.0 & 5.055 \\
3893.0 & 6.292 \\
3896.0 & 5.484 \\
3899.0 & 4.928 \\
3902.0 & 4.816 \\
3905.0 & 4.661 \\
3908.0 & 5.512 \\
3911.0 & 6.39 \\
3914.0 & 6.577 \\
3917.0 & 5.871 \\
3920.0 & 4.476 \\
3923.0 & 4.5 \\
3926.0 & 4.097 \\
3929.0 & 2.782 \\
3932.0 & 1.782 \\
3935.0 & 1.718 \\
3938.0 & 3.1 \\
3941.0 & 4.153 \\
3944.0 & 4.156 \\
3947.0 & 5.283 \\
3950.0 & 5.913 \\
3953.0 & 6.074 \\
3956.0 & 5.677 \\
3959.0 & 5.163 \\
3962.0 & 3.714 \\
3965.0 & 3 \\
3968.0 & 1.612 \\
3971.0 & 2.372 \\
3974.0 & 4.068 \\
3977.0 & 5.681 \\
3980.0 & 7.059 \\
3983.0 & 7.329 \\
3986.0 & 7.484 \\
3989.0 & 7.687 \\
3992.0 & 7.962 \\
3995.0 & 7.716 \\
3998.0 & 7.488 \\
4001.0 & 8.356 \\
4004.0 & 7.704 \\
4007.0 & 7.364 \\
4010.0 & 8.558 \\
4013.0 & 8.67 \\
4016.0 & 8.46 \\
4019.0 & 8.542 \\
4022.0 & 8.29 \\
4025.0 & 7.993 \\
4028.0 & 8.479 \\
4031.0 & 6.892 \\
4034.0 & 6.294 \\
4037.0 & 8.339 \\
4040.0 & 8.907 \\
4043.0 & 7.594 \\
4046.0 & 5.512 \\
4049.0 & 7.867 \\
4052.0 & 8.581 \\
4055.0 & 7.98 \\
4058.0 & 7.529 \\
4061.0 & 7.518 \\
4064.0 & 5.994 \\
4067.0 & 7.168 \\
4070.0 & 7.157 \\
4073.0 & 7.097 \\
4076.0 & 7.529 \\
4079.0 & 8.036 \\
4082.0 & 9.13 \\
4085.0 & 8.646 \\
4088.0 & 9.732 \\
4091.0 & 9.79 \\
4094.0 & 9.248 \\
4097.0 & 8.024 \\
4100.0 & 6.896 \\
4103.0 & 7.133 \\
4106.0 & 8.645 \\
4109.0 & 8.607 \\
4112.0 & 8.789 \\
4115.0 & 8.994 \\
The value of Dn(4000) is 1.94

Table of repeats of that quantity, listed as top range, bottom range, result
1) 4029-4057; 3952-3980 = 1.84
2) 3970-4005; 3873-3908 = 1.48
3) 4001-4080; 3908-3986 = 1.76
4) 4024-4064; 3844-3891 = 1.93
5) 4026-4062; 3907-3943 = 1.92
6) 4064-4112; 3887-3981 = 1.93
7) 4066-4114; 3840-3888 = 2.18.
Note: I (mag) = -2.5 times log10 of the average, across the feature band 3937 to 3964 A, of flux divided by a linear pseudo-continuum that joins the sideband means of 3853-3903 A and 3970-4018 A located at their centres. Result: 0.27 mag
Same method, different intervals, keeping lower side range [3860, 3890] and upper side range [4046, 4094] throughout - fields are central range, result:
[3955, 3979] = 0.46 mag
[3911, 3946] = 0.27 mag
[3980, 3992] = -0.18 mag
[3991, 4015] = -0.19 mag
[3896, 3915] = -0.13 mag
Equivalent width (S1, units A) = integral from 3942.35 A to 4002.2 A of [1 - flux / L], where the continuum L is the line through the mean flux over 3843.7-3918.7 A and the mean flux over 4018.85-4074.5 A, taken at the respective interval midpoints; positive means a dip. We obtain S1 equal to 6.4 A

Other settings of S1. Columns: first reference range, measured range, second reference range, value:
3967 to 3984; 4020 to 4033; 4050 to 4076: -3.35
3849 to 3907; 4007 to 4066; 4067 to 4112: -4.06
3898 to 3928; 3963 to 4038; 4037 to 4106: -2.05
